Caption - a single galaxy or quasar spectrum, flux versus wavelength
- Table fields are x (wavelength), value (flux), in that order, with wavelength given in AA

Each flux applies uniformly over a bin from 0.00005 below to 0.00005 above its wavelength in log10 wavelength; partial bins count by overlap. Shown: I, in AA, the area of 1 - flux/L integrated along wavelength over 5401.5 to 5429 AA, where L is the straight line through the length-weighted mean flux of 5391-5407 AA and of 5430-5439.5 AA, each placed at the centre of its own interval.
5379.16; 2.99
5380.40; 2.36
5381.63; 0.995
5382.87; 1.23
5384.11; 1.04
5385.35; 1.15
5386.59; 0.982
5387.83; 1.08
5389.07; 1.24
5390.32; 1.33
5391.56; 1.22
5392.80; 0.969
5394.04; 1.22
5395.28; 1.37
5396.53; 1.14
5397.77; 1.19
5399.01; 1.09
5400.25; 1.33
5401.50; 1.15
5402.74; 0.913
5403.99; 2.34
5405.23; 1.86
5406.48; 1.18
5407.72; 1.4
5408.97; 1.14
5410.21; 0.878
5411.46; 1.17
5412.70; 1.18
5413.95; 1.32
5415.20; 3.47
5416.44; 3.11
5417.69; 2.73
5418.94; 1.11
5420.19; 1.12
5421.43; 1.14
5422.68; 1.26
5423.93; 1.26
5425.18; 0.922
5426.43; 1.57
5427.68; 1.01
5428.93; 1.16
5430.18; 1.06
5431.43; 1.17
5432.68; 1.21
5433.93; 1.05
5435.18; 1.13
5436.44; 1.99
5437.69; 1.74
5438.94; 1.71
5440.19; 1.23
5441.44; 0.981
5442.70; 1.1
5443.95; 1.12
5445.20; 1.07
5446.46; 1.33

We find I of -3.3 AA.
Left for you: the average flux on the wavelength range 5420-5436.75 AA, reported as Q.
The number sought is 1.21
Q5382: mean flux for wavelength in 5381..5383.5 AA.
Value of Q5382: 1.13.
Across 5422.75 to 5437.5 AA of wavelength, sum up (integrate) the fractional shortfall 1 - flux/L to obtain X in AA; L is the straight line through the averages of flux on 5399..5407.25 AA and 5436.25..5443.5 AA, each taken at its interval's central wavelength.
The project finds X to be 1.83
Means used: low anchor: 1.43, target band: 1.25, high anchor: 1.42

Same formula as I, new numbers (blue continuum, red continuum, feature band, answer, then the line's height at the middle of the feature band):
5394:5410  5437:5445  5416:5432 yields -1.2 AA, 1.32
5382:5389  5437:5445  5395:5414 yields -1.9 AA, 1.17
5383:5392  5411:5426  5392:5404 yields 1.0 AA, 1.32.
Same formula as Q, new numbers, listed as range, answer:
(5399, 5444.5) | 1.42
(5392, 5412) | 1.27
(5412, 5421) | 1.98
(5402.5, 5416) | 1.57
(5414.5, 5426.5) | 1.78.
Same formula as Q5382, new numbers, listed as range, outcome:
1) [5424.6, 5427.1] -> 1.25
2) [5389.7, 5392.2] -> 1.27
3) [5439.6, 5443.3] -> 1.1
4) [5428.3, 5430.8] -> 1.11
